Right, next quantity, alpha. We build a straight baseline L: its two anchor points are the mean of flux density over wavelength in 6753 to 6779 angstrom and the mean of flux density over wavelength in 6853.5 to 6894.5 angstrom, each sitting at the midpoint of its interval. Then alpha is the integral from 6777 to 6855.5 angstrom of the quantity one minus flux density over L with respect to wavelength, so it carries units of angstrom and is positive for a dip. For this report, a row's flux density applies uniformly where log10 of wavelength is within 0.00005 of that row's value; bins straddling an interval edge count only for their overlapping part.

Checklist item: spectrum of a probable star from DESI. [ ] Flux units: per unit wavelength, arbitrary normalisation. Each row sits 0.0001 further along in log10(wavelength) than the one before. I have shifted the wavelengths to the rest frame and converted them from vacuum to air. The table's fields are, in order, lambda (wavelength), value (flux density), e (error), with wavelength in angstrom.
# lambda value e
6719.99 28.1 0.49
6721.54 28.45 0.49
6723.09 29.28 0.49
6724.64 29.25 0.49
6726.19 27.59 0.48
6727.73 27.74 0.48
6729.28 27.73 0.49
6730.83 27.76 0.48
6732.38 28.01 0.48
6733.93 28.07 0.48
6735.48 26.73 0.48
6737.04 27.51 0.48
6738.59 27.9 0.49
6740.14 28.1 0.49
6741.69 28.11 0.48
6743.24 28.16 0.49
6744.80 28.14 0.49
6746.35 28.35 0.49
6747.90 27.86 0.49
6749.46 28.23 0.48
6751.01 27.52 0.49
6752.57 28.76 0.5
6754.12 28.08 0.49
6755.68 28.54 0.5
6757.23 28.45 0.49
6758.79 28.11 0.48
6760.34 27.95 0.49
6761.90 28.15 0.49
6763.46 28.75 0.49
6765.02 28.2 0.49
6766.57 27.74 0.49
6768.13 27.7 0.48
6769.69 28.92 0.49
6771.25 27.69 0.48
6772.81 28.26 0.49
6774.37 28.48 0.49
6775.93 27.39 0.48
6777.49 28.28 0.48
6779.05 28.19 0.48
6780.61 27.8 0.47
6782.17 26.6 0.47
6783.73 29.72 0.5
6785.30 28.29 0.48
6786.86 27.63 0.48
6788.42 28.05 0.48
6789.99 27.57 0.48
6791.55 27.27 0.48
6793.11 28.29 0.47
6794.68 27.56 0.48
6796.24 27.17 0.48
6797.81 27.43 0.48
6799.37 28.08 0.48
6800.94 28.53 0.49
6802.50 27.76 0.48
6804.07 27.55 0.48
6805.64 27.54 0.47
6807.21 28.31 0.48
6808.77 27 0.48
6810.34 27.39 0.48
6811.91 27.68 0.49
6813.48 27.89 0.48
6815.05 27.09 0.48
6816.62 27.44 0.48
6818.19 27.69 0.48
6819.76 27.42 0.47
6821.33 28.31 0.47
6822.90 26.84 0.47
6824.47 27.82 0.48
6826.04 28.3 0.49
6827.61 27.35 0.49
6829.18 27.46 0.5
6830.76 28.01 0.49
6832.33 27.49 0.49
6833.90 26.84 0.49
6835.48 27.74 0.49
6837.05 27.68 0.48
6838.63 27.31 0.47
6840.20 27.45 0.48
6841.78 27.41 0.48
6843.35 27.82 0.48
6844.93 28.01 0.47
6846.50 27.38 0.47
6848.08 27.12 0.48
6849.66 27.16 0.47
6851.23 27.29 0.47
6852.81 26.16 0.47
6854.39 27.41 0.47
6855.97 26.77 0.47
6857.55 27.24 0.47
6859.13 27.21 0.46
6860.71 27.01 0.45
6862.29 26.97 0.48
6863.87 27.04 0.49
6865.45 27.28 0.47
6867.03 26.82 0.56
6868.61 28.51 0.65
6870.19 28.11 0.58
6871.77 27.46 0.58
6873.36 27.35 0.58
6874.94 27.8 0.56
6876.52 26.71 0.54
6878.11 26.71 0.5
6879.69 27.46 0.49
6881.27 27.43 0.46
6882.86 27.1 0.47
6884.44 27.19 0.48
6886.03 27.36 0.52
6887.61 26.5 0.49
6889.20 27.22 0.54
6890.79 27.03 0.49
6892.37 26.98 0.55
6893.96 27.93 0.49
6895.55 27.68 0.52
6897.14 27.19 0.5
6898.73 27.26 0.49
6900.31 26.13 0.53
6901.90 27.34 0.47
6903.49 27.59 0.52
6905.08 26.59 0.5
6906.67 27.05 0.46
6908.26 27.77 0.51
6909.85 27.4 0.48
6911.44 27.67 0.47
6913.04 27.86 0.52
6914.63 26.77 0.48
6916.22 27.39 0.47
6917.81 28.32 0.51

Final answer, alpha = 0.3 angstrom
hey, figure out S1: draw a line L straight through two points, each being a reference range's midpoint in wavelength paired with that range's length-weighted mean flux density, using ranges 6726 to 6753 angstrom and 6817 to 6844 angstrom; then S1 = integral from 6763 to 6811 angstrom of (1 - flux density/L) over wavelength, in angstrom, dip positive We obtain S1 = -0.29 angstrom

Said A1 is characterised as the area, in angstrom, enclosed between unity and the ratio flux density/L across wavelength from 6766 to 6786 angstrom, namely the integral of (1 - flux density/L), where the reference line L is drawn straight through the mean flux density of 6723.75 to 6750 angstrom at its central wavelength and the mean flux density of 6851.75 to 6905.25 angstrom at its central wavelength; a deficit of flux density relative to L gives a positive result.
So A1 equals -0.2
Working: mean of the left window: 28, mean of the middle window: 28.1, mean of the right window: 27.2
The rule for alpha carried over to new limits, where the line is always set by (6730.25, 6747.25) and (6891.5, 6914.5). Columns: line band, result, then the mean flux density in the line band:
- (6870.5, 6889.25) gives 0.1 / 27.2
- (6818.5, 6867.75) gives 0.3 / 27.4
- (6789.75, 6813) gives 0.0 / 27.7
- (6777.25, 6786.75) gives -0.1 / 28.1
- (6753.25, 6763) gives -0.1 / 28.2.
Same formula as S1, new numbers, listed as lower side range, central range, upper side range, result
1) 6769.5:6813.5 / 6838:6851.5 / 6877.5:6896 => 0.03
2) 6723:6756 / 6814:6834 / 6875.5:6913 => 0.00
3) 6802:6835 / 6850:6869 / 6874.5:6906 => 0.15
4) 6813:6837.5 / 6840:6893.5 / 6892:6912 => 0.33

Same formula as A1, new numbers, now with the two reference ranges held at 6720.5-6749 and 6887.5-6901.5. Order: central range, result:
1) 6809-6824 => 0.03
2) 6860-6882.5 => -0.05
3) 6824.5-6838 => -0.06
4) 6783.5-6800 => -0.08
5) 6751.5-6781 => -0.34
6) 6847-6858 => 0.14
